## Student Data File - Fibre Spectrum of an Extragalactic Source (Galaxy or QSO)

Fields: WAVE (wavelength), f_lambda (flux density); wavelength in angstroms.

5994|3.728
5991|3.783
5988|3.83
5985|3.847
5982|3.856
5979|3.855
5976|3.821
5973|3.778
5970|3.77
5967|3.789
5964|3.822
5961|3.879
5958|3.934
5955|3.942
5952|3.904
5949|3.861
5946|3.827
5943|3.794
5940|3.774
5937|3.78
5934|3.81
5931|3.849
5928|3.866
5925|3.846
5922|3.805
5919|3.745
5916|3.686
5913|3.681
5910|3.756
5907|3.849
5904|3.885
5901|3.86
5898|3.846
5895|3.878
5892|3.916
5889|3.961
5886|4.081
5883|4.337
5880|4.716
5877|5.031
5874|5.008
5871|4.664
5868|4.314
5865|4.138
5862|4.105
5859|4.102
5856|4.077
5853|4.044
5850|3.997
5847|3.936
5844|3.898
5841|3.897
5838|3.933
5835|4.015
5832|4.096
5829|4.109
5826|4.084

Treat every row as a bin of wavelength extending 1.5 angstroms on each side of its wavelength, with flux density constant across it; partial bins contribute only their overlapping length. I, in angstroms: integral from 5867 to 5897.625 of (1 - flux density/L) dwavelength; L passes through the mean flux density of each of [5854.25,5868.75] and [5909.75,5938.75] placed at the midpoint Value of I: -2.7 angstroms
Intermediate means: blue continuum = 4.14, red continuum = 3.78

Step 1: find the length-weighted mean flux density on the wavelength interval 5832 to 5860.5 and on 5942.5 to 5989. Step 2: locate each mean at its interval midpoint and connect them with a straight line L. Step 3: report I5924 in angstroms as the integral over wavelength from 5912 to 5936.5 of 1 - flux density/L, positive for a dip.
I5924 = 0.7 angstroms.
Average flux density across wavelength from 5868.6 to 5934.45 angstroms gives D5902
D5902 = 4.06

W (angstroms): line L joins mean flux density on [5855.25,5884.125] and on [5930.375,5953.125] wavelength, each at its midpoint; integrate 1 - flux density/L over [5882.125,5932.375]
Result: 3.2 angstroms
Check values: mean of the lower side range 4.46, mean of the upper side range 3.82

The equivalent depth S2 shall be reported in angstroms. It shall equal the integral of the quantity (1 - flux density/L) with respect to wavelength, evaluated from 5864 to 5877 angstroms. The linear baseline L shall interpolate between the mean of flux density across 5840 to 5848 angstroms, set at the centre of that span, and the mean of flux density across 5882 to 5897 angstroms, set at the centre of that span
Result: -2.1 angstroms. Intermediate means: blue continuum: 3.91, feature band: 4.6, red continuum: 4.02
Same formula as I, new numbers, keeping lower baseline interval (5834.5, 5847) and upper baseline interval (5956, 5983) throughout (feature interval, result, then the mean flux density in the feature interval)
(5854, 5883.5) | -4.1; 4.45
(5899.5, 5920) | 0.5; 3.78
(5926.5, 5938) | 0.1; 3.83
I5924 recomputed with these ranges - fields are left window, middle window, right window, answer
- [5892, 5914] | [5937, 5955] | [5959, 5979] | -0.1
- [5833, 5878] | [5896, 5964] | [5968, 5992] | 2.5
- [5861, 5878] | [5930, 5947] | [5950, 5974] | 0.9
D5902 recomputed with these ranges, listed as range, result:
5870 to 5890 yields 4.55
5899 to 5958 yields 3.82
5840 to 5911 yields 4.14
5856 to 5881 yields 4.48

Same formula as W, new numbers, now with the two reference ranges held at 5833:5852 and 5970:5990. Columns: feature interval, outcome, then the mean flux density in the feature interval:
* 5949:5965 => -0.20 angstroms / 3.9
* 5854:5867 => -0.58 angstroms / 4.11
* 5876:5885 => -1.66 angstroms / 4.64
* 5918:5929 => 0.17 angstroms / 3.82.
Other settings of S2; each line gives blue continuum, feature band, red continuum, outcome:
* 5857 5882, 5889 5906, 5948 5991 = 1.7 angstroms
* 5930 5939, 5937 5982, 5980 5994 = -0.3 angstroms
